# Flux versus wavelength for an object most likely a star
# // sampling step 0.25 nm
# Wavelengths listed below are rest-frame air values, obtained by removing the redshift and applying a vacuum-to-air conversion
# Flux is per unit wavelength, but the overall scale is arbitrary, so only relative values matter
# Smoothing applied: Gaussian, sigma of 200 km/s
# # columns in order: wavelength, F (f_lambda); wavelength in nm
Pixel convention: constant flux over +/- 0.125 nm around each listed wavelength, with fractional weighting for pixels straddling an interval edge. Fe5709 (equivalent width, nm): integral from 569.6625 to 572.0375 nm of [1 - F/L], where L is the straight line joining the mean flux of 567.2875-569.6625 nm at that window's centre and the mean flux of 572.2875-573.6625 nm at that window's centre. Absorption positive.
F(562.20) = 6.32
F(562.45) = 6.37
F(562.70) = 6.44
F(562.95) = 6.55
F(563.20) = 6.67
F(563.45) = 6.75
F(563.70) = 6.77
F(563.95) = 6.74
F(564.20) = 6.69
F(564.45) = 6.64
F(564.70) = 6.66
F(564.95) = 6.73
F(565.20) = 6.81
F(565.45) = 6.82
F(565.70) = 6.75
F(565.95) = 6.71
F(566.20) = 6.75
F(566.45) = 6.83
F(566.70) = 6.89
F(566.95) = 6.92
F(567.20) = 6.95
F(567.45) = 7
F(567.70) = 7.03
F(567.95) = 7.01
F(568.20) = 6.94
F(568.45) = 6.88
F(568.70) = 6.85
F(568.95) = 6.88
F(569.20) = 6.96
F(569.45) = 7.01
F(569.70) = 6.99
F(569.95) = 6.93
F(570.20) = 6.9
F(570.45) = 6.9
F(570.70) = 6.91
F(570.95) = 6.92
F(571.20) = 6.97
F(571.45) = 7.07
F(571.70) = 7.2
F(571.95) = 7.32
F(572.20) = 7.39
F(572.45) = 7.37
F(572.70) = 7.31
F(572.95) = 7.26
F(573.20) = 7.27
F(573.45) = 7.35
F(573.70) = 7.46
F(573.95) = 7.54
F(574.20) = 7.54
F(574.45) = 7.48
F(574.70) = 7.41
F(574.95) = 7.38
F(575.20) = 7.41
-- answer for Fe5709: 0.05 nm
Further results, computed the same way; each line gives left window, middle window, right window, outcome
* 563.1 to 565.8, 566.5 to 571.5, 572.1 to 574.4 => 0.09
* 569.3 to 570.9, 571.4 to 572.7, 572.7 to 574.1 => -0.02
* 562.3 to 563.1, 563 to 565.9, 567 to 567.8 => -0.03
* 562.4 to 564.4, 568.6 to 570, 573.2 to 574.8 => 0.03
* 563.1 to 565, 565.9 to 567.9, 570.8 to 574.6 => 0.00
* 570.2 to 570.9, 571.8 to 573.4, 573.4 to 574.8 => -0.02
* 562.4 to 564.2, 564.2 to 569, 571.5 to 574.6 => 0.03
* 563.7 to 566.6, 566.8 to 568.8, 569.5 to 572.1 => -0.02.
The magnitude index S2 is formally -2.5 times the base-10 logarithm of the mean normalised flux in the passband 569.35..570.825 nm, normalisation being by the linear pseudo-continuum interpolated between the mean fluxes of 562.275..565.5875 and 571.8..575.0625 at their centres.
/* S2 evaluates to 0.03 mag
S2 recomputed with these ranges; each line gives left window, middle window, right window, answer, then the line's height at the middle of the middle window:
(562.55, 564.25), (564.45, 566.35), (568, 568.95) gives 0.00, 6.75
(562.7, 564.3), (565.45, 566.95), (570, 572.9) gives 0.00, 6.82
